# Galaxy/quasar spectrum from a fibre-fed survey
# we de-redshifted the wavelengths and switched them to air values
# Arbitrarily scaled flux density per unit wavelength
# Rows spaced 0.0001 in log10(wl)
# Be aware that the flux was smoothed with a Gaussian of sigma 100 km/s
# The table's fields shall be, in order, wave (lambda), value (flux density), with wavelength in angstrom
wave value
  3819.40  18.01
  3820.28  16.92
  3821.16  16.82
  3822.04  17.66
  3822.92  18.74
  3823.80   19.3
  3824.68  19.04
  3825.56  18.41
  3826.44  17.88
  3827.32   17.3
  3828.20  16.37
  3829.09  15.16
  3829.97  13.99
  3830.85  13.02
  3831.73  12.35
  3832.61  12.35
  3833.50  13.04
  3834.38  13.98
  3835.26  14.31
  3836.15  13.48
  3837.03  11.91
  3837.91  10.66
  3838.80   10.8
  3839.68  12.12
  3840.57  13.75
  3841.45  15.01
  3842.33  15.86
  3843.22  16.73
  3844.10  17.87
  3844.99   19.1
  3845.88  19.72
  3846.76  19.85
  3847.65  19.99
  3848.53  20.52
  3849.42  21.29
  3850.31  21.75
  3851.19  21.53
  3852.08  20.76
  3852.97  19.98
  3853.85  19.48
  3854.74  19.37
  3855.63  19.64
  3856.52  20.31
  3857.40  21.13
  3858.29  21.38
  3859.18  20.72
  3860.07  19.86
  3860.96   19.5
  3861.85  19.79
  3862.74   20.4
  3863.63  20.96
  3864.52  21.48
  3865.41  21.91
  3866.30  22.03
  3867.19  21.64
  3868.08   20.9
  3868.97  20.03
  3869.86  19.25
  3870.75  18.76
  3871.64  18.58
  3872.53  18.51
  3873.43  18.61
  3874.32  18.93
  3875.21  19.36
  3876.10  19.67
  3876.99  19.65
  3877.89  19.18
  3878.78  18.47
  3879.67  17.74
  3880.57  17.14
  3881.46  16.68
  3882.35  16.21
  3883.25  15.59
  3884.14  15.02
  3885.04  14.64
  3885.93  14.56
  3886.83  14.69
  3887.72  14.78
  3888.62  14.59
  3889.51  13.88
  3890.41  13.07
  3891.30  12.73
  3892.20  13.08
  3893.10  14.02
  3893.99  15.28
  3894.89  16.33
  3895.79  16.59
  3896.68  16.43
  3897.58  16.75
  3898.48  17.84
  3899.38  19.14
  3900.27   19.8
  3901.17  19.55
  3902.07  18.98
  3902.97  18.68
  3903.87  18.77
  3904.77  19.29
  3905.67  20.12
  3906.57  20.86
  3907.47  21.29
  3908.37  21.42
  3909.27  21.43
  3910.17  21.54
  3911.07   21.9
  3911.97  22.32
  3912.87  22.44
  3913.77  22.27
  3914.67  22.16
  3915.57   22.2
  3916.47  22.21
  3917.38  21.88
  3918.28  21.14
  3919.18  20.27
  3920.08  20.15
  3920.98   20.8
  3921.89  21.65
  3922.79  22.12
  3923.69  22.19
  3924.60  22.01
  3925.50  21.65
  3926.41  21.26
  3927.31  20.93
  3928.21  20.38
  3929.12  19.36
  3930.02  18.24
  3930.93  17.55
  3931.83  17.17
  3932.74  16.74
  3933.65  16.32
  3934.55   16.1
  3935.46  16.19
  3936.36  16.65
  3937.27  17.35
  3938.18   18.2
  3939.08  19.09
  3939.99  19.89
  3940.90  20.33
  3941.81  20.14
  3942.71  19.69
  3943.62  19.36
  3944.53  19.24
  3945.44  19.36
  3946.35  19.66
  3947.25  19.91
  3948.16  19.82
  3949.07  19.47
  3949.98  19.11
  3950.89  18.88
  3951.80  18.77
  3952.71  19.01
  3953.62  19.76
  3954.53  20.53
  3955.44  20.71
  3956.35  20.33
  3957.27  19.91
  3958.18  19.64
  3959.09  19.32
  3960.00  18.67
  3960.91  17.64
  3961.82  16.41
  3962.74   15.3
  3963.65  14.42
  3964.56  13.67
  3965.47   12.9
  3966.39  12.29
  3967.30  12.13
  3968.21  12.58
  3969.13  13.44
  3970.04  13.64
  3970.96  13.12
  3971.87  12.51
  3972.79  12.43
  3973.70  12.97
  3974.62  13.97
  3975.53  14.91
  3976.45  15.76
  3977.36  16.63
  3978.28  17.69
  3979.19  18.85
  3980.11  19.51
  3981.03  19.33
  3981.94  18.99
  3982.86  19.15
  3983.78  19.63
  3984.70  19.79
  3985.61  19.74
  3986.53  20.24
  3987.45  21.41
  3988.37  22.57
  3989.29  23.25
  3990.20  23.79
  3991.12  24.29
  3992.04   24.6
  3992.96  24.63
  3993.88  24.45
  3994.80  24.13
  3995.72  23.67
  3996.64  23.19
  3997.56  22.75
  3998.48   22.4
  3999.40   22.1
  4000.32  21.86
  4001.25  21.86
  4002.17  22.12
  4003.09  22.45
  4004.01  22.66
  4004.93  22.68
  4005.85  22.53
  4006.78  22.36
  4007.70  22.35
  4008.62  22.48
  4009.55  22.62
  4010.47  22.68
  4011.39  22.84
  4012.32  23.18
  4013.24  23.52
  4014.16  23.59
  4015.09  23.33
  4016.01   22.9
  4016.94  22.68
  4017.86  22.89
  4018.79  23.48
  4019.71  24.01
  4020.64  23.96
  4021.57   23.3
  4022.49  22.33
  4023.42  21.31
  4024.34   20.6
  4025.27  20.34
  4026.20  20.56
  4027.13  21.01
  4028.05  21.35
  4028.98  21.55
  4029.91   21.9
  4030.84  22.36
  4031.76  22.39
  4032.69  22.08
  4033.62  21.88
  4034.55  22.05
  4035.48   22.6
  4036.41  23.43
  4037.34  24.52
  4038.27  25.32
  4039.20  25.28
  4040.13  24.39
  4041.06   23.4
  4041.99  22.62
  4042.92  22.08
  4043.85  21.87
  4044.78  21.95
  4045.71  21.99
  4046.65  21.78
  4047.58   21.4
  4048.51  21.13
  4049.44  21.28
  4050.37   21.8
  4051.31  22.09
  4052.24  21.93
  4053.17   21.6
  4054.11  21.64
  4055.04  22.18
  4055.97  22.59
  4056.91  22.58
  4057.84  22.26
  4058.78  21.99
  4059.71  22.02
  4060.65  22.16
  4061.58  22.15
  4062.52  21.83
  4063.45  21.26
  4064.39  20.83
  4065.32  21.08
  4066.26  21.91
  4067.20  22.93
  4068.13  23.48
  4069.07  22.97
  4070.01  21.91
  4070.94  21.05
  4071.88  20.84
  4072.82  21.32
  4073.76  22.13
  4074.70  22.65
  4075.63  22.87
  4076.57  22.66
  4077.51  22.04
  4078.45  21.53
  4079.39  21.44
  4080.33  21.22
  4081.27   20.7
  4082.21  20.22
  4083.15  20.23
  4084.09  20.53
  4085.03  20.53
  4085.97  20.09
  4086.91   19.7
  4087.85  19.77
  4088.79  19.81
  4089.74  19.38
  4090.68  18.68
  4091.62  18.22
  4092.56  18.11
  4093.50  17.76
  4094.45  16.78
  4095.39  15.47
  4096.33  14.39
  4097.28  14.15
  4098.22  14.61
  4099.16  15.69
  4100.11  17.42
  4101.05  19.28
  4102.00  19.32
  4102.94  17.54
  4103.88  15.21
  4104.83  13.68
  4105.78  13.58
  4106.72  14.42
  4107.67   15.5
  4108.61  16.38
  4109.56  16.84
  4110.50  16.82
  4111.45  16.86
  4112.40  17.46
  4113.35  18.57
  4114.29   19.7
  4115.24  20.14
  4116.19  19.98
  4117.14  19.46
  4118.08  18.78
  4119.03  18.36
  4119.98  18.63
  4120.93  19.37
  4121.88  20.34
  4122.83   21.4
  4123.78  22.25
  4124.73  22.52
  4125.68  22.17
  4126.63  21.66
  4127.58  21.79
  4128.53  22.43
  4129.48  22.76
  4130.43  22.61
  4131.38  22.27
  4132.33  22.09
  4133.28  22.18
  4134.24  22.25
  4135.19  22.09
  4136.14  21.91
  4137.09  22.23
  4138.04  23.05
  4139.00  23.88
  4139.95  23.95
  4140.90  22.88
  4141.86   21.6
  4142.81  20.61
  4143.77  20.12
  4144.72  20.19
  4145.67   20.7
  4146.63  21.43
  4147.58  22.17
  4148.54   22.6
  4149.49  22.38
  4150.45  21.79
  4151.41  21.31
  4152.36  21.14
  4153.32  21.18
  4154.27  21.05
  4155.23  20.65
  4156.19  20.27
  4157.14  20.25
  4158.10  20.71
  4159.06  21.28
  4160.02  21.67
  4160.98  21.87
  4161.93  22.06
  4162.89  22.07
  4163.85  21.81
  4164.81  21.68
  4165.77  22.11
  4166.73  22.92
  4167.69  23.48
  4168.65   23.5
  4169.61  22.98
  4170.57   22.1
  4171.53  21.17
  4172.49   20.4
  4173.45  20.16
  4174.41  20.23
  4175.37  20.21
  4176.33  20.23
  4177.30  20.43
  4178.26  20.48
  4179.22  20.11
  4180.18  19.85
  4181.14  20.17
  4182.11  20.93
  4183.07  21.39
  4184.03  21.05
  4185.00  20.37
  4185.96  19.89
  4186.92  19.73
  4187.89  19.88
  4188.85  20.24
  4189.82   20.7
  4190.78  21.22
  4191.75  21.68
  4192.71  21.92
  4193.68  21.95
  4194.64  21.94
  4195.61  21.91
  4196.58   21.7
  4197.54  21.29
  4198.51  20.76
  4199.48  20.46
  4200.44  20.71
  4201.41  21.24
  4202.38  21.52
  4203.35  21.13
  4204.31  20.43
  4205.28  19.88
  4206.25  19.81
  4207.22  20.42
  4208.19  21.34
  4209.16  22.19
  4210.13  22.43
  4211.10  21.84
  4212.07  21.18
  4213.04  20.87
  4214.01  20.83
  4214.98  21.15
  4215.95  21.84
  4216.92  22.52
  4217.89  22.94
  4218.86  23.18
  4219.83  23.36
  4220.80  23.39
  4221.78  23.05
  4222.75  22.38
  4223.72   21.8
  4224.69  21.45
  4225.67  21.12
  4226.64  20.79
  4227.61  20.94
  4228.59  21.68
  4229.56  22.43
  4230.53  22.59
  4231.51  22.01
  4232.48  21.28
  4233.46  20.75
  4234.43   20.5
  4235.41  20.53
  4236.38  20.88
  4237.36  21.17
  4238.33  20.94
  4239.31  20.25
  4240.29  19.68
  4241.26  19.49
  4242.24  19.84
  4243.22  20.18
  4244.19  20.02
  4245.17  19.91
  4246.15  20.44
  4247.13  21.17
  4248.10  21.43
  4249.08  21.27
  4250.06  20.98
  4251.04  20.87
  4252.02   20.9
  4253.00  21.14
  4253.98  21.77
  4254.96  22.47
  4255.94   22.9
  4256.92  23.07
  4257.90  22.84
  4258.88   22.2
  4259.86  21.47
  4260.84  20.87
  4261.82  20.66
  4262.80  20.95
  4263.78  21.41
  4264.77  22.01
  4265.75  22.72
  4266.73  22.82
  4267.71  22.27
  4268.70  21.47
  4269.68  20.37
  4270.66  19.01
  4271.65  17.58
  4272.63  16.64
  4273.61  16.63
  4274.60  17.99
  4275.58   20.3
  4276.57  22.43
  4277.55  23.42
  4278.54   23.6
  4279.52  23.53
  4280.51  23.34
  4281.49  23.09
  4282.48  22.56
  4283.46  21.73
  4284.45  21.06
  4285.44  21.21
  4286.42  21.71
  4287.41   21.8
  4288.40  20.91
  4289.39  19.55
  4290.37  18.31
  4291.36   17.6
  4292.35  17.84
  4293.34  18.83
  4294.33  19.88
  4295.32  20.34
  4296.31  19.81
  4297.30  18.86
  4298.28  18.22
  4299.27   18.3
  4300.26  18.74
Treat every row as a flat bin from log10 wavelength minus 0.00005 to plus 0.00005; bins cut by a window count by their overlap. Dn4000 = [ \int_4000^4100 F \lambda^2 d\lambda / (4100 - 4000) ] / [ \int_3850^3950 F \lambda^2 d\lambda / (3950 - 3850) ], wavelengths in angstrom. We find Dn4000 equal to 1.2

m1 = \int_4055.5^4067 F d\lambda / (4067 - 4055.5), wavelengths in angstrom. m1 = 21.9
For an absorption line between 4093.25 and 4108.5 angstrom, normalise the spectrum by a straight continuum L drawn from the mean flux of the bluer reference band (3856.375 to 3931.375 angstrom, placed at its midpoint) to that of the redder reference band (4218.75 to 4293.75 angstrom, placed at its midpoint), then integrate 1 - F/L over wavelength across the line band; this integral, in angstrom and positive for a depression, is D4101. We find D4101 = 3.3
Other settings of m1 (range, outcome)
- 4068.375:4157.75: 20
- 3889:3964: 19.1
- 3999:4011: 22.4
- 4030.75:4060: 22.5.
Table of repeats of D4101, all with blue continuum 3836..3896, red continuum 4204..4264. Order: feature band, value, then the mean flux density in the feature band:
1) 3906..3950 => -4.03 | 20.1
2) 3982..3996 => -2.40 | 22.2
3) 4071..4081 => -1.00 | 21.8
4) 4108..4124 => 1.11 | 18.8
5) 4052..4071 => -2.27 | 22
